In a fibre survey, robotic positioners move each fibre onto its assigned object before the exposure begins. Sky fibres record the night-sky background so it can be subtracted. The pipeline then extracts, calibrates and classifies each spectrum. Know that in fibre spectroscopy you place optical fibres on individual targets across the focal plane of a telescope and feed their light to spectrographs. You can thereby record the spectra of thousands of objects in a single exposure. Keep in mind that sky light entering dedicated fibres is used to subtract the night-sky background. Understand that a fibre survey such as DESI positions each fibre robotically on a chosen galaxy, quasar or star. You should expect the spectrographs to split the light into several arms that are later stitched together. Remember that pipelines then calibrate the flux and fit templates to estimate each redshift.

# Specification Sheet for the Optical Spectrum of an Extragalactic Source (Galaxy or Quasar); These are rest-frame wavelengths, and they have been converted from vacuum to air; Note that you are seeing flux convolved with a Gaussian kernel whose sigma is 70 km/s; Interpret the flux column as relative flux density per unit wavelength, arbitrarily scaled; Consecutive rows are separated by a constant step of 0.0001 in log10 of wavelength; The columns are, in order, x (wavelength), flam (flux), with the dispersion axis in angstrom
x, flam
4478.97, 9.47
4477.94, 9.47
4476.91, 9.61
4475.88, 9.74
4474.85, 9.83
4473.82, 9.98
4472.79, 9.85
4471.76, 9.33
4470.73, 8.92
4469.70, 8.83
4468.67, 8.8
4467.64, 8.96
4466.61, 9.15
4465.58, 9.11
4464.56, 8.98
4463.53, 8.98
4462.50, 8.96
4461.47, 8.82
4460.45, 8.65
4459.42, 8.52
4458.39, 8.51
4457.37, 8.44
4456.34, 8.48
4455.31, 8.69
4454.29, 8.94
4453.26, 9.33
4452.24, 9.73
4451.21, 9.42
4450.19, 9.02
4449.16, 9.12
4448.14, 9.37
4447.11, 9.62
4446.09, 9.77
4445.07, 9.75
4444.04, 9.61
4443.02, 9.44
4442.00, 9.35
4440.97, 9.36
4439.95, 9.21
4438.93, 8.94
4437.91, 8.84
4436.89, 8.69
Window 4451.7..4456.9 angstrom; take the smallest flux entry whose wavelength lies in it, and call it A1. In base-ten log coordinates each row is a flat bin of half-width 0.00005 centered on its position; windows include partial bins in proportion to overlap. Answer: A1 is 8.48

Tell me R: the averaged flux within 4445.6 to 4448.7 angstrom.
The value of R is 9.58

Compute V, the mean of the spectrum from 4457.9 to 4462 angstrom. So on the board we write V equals 8.62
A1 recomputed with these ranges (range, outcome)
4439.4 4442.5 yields 9.21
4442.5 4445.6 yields 9.44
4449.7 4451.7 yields 9.02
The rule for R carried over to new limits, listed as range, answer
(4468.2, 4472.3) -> 8.97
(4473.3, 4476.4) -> 9.85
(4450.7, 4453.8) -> 9.48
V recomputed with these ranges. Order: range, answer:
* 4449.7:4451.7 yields 9.24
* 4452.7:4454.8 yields 9.17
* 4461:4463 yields 8.88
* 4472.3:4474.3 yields 9.91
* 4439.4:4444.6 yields 9.39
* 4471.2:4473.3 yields 9.57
